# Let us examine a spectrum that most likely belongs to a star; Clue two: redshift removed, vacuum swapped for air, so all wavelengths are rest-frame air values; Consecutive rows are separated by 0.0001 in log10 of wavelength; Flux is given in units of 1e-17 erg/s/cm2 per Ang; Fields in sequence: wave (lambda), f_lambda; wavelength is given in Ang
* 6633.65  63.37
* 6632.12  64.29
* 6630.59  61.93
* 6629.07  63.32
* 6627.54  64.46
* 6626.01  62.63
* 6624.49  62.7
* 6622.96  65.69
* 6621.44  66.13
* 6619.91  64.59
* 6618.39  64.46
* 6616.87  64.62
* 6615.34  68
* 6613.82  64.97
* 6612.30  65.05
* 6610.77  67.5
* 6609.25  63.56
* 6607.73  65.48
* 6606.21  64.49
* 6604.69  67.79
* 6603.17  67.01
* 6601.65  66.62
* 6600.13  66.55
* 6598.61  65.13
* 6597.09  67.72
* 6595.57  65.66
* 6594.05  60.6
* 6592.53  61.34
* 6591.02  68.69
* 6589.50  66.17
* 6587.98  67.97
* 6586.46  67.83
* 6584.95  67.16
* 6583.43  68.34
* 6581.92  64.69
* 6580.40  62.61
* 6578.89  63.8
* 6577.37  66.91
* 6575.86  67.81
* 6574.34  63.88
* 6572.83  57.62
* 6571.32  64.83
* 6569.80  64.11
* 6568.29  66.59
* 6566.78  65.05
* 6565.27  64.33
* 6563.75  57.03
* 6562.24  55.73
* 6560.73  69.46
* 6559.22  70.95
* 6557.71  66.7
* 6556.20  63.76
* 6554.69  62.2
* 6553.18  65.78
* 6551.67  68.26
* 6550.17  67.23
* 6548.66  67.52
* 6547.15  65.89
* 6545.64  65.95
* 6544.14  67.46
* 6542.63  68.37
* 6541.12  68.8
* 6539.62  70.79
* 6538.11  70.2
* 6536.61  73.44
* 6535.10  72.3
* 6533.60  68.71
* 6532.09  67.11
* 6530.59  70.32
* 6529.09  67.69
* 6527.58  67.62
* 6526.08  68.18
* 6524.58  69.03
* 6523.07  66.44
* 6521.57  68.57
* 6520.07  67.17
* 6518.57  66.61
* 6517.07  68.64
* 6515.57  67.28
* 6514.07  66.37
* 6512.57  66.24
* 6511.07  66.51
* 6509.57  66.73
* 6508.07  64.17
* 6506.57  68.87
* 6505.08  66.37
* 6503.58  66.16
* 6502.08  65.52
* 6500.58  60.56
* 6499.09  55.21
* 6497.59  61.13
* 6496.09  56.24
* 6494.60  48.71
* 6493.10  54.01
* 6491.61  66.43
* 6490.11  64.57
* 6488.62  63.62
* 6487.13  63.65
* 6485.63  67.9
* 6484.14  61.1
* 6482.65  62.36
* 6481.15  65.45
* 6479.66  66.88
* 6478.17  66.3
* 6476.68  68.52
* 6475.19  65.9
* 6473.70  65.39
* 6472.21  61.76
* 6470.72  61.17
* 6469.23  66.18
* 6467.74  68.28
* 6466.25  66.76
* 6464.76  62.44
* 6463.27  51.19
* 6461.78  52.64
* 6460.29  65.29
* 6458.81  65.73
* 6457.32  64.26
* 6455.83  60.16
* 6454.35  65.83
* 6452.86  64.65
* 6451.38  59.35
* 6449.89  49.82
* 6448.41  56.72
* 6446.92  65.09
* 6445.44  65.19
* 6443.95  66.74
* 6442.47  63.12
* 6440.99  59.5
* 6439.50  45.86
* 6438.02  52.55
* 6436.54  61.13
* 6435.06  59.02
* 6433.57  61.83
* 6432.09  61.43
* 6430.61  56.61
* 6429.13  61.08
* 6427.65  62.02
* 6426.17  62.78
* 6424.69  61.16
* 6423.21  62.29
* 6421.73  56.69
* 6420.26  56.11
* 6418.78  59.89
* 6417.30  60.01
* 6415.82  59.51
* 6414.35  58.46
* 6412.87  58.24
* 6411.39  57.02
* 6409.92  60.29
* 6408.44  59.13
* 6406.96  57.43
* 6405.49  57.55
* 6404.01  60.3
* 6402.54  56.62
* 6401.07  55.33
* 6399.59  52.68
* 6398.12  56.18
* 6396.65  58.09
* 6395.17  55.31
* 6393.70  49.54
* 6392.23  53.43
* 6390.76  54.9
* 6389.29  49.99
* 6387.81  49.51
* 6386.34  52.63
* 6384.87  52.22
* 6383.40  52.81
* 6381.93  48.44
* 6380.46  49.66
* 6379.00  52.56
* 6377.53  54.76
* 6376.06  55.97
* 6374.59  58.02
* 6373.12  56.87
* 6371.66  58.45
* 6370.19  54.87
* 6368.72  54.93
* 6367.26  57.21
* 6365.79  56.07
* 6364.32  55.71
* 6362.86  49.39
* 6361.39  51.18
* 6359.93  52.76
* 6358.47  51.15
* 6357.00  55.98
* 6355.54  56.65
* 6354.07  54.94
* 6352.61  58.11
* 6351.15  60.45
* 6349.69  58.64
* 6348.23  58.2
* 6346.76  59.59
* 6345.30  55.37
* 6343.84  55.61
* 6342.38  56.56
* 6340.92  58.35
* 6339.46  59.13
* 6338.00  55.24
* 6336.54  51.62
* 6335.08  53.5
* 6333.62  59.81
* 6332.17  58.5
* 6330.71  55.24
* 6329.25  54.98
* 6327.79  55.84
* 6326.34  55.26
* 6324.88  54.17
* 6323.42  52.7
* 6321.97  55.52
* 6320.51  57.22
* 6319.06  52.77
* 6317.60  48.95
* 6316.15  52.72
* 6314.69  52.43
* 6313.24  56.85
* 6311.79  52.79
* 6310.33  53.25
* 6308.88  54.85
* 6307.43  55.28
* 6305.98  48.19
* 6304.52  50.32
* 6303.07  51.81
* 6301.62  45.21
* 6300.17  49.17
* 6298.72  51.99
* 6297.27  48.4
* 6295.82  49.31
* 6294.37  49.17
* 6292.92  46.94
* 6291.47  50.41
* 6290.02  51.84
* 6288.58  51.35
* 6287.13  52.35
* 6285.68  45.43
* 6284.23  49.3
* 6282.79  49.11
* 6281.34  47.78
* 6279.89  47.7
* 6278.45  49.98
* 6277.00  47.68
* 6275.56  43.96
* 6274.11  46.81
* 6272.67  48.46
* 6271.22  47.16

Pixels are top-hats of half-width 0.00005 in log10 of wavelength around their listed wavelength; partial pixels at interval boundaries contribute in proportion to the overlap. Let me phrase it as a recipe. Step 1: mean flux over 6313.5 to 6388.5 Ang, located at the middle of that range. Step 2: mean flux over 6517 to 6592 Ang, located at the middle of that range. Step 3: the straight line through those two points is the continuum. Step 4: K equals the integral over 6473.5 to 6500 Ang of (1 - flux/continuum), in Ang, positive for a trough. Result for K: 0.15 Ang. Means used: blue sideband 54.9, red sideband 66.6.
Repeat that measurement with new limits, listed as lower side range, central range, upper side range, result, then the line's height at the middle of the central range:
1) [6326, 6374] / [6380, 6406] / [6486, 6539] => 2.2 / 58.5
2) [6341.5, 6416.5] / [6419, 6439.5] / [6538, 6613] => -0.4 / 58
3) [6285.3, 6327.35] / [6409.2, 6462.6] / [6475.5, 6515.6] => -0.1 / 59.8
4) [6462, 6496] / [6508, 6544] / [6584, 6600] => -2.4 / 64.1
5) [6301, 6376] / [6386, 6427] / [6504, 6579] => 1.4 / 58.8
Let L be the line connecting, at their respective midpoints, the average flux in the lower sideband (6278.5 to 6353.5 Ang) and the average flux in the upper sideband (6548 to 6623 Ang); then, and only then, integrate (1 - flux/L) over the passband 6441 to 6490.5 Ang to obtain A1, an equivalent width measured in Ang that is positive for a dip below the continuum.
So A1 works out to -2.6 Ang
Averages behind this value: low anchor 53.2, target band 63.1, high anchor 65.3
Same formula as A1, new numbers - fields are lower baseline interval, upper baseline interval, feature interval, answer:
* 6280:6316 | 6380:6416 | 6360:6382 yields -0.25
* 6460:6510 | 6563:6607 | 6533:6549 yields -1.24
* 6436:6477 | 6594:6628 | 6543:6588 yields -0.72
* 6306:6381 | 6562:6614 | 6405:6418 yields -0.17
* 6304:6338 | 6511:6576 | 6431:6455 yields 0.47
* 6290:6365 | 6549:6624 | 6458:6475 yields -0.73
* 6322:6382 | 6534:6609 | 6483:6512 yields -0.02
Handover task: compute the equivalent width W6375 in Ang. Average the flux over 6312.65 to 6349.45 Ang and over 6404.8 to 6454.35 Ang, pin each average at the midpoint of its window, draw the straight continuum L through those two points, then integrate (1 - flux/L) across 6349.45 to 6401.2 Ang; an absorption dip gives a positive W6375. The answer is 2.7 Ang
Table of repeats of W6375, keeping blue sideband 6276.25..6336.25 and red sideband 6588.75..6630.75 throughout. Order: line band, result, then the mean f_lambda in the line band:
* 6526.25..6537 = -1.3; 69.4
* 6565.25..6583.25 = -0.3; 64.5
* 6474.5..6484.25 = -1.0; 65.5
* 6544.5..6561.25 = -1.1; 66.7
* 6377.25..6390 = 0.9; 51.3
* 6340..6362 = -1.0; 56.3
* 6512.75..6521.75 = -0.9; 67.3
